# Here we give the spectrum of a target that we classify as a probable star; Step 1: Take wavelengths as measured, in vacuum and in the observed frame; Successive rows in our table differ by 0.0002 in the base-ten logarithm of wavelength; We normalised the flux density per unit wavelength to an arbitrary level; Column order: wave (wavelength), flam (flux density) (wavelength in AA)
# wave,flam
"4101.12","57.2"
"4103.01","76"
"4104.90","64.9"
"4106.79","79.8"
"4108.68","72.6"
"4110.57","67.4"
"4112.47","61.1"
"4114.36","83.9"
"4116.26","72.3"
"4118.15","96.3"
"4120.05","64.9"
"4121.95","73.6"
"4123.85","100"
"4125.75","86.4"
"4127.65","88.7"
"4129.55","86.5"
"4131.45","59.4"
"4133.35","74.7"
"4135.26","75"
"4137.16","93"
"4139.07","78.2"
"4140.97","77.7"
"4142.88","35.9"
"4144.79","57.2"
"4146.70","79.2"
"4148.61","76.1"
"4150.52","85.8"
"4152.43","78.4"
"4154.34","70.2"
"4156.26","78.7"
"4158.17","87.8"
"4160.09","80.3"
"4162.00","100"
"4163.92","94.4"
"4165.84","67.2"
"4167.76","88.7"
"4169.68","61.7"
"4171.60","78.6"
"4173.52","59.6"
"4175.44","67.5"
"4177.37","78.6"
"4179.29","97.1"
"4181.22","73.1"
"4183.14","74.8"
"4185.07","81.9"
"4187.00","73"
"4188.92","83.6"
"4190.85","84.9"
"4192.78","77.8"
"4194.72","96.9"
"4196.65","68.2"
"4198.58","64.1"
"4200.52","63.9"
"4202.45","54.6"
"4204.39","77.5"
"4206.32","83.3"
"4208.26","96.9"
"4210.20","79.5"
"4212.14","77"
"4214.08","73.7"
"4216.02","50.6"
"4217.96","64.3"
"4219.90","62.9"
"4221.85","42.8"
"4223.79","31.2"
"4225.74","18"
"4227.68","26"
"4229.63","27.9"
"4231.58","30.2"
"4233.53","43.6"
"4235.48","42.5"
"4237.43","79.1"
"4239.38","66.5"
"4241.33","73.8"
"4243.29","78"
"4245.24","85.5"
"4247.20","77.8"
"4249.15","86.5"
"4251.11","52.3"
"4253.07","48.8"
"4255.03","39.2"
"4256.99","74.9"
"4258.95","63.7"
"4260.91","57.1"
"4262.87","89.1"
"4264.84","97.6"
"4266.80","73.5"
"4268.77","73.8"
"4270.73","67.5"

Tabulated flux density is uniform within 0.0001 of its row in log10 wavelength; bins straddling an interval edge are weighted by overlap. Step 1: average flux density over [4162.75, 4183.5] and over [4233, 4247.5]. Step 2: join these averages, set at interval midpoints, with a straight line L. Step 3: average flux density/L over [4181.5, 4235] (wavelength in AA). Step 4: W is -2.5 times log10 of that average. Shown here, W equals 0.16 mag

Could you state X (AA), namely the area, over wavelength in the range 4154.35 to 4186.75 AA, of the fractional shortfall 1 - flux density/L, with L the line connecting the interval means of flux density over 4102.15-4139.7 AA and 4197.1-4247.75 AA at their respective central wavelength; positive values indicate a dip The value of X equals -4.5 AA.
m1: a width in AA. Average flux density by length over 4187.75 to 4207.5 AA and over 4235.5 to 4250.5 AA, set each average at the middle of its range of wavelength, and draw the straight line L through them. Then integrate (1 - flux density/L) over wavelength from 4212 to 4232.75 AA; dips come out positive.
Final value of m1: 8.5 AA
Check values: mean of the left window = 75.7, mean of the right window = 75.3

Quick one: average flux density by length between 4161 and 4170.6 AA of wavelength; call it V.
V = 82.5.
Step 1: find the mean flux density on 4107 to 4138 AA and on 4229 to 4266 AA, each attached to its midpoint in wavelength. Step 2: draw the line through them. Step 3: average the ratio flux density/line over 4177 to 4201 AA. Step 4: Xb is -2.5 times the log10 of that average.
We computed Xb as -0.11 mag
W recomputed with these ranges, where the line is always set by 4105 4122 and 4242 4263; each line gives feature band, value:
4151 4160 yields -0.10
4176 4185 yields -0.13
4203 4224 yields 0.02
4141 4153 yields 0.05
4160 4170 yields -0.16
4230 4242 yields 0.25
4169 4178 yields 0.04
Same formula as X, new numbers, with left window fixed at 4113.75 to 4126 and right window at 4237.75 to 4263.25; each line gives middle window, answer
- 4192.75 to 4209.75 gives -0.5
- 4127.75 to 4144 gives 1.5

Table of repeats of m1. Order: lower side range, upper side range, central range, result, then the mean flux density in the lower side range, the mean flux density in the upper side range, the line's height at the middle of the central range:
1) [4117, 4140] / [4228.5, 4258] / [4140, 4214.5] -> -4.6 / 81.3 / 60.3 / 72.4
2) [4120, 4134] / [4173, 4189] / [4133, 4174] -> 1.0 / 80.3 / 76.7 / 78.5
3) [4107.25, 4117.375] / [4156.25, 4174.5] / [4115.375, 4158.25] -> -0.8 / 72.3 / 79.7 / 75.7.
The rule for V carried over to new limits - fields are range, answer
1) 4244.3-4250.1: 83.3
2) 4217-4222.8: 56.7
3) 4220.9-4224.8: 36.8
